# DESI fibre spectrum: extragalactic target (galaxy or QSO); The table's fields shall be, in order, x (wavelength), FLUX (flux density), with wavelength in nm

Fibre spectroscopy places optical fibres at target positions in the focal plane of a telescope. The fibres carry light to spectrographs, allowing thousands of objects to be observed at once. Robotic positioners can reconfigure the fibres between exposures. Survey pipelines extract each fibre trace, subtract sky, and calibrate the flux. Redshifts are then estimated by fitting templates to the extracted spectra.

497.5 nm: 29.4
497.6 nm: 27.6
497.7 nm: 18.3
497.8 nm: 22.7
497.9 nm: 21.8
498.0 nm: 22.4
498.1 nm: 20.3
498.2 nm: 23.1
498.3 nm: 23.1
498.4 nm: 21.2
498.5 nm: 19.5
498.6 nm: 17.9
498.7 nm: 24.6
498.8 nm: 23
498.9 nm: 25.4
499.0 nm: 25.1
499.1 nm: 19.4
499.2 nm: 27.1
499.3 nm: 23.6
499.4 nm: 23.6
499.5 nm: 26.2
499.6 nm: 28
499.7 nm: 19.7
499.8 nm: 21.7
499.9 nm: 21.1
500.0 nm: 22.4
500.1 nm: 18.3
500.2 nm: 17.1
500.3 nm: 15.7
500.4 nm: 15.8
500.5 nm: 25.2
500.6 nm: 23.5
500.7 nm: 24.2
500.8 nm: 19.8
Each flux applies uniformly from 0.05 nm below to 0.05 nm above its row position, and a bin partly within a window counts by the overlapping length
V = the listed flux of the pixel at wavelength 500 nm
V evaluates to 22.4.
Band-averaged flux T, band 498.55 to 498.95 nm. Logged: 22.7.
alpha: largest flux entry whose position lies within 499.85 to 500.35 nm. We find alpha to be 22.4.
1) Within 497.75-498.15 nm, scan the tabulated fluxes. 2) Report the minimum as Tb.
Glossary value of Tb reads 20.3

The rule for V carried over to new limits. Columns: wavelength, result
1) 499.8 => 21.7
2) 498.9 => 25.4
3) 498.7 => 24.6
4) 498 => 22.4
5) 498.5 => 19.5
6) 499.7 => 19.7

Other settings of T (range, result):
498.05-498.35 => 22.2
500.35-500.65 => 21.5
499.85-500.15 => 20.6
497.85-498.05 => 22.1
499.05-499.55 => 24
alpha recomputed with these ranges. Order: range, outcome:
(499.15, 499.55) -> 27.1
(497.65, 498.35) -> 23.1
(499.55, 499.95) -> 28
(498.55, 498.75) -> 24.6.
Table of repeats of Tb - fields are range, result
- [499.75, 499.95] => 21.1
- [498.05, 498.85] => 17.9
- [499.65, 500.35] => 15.7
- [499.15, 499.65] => 23.6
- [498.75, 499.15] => 19.4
